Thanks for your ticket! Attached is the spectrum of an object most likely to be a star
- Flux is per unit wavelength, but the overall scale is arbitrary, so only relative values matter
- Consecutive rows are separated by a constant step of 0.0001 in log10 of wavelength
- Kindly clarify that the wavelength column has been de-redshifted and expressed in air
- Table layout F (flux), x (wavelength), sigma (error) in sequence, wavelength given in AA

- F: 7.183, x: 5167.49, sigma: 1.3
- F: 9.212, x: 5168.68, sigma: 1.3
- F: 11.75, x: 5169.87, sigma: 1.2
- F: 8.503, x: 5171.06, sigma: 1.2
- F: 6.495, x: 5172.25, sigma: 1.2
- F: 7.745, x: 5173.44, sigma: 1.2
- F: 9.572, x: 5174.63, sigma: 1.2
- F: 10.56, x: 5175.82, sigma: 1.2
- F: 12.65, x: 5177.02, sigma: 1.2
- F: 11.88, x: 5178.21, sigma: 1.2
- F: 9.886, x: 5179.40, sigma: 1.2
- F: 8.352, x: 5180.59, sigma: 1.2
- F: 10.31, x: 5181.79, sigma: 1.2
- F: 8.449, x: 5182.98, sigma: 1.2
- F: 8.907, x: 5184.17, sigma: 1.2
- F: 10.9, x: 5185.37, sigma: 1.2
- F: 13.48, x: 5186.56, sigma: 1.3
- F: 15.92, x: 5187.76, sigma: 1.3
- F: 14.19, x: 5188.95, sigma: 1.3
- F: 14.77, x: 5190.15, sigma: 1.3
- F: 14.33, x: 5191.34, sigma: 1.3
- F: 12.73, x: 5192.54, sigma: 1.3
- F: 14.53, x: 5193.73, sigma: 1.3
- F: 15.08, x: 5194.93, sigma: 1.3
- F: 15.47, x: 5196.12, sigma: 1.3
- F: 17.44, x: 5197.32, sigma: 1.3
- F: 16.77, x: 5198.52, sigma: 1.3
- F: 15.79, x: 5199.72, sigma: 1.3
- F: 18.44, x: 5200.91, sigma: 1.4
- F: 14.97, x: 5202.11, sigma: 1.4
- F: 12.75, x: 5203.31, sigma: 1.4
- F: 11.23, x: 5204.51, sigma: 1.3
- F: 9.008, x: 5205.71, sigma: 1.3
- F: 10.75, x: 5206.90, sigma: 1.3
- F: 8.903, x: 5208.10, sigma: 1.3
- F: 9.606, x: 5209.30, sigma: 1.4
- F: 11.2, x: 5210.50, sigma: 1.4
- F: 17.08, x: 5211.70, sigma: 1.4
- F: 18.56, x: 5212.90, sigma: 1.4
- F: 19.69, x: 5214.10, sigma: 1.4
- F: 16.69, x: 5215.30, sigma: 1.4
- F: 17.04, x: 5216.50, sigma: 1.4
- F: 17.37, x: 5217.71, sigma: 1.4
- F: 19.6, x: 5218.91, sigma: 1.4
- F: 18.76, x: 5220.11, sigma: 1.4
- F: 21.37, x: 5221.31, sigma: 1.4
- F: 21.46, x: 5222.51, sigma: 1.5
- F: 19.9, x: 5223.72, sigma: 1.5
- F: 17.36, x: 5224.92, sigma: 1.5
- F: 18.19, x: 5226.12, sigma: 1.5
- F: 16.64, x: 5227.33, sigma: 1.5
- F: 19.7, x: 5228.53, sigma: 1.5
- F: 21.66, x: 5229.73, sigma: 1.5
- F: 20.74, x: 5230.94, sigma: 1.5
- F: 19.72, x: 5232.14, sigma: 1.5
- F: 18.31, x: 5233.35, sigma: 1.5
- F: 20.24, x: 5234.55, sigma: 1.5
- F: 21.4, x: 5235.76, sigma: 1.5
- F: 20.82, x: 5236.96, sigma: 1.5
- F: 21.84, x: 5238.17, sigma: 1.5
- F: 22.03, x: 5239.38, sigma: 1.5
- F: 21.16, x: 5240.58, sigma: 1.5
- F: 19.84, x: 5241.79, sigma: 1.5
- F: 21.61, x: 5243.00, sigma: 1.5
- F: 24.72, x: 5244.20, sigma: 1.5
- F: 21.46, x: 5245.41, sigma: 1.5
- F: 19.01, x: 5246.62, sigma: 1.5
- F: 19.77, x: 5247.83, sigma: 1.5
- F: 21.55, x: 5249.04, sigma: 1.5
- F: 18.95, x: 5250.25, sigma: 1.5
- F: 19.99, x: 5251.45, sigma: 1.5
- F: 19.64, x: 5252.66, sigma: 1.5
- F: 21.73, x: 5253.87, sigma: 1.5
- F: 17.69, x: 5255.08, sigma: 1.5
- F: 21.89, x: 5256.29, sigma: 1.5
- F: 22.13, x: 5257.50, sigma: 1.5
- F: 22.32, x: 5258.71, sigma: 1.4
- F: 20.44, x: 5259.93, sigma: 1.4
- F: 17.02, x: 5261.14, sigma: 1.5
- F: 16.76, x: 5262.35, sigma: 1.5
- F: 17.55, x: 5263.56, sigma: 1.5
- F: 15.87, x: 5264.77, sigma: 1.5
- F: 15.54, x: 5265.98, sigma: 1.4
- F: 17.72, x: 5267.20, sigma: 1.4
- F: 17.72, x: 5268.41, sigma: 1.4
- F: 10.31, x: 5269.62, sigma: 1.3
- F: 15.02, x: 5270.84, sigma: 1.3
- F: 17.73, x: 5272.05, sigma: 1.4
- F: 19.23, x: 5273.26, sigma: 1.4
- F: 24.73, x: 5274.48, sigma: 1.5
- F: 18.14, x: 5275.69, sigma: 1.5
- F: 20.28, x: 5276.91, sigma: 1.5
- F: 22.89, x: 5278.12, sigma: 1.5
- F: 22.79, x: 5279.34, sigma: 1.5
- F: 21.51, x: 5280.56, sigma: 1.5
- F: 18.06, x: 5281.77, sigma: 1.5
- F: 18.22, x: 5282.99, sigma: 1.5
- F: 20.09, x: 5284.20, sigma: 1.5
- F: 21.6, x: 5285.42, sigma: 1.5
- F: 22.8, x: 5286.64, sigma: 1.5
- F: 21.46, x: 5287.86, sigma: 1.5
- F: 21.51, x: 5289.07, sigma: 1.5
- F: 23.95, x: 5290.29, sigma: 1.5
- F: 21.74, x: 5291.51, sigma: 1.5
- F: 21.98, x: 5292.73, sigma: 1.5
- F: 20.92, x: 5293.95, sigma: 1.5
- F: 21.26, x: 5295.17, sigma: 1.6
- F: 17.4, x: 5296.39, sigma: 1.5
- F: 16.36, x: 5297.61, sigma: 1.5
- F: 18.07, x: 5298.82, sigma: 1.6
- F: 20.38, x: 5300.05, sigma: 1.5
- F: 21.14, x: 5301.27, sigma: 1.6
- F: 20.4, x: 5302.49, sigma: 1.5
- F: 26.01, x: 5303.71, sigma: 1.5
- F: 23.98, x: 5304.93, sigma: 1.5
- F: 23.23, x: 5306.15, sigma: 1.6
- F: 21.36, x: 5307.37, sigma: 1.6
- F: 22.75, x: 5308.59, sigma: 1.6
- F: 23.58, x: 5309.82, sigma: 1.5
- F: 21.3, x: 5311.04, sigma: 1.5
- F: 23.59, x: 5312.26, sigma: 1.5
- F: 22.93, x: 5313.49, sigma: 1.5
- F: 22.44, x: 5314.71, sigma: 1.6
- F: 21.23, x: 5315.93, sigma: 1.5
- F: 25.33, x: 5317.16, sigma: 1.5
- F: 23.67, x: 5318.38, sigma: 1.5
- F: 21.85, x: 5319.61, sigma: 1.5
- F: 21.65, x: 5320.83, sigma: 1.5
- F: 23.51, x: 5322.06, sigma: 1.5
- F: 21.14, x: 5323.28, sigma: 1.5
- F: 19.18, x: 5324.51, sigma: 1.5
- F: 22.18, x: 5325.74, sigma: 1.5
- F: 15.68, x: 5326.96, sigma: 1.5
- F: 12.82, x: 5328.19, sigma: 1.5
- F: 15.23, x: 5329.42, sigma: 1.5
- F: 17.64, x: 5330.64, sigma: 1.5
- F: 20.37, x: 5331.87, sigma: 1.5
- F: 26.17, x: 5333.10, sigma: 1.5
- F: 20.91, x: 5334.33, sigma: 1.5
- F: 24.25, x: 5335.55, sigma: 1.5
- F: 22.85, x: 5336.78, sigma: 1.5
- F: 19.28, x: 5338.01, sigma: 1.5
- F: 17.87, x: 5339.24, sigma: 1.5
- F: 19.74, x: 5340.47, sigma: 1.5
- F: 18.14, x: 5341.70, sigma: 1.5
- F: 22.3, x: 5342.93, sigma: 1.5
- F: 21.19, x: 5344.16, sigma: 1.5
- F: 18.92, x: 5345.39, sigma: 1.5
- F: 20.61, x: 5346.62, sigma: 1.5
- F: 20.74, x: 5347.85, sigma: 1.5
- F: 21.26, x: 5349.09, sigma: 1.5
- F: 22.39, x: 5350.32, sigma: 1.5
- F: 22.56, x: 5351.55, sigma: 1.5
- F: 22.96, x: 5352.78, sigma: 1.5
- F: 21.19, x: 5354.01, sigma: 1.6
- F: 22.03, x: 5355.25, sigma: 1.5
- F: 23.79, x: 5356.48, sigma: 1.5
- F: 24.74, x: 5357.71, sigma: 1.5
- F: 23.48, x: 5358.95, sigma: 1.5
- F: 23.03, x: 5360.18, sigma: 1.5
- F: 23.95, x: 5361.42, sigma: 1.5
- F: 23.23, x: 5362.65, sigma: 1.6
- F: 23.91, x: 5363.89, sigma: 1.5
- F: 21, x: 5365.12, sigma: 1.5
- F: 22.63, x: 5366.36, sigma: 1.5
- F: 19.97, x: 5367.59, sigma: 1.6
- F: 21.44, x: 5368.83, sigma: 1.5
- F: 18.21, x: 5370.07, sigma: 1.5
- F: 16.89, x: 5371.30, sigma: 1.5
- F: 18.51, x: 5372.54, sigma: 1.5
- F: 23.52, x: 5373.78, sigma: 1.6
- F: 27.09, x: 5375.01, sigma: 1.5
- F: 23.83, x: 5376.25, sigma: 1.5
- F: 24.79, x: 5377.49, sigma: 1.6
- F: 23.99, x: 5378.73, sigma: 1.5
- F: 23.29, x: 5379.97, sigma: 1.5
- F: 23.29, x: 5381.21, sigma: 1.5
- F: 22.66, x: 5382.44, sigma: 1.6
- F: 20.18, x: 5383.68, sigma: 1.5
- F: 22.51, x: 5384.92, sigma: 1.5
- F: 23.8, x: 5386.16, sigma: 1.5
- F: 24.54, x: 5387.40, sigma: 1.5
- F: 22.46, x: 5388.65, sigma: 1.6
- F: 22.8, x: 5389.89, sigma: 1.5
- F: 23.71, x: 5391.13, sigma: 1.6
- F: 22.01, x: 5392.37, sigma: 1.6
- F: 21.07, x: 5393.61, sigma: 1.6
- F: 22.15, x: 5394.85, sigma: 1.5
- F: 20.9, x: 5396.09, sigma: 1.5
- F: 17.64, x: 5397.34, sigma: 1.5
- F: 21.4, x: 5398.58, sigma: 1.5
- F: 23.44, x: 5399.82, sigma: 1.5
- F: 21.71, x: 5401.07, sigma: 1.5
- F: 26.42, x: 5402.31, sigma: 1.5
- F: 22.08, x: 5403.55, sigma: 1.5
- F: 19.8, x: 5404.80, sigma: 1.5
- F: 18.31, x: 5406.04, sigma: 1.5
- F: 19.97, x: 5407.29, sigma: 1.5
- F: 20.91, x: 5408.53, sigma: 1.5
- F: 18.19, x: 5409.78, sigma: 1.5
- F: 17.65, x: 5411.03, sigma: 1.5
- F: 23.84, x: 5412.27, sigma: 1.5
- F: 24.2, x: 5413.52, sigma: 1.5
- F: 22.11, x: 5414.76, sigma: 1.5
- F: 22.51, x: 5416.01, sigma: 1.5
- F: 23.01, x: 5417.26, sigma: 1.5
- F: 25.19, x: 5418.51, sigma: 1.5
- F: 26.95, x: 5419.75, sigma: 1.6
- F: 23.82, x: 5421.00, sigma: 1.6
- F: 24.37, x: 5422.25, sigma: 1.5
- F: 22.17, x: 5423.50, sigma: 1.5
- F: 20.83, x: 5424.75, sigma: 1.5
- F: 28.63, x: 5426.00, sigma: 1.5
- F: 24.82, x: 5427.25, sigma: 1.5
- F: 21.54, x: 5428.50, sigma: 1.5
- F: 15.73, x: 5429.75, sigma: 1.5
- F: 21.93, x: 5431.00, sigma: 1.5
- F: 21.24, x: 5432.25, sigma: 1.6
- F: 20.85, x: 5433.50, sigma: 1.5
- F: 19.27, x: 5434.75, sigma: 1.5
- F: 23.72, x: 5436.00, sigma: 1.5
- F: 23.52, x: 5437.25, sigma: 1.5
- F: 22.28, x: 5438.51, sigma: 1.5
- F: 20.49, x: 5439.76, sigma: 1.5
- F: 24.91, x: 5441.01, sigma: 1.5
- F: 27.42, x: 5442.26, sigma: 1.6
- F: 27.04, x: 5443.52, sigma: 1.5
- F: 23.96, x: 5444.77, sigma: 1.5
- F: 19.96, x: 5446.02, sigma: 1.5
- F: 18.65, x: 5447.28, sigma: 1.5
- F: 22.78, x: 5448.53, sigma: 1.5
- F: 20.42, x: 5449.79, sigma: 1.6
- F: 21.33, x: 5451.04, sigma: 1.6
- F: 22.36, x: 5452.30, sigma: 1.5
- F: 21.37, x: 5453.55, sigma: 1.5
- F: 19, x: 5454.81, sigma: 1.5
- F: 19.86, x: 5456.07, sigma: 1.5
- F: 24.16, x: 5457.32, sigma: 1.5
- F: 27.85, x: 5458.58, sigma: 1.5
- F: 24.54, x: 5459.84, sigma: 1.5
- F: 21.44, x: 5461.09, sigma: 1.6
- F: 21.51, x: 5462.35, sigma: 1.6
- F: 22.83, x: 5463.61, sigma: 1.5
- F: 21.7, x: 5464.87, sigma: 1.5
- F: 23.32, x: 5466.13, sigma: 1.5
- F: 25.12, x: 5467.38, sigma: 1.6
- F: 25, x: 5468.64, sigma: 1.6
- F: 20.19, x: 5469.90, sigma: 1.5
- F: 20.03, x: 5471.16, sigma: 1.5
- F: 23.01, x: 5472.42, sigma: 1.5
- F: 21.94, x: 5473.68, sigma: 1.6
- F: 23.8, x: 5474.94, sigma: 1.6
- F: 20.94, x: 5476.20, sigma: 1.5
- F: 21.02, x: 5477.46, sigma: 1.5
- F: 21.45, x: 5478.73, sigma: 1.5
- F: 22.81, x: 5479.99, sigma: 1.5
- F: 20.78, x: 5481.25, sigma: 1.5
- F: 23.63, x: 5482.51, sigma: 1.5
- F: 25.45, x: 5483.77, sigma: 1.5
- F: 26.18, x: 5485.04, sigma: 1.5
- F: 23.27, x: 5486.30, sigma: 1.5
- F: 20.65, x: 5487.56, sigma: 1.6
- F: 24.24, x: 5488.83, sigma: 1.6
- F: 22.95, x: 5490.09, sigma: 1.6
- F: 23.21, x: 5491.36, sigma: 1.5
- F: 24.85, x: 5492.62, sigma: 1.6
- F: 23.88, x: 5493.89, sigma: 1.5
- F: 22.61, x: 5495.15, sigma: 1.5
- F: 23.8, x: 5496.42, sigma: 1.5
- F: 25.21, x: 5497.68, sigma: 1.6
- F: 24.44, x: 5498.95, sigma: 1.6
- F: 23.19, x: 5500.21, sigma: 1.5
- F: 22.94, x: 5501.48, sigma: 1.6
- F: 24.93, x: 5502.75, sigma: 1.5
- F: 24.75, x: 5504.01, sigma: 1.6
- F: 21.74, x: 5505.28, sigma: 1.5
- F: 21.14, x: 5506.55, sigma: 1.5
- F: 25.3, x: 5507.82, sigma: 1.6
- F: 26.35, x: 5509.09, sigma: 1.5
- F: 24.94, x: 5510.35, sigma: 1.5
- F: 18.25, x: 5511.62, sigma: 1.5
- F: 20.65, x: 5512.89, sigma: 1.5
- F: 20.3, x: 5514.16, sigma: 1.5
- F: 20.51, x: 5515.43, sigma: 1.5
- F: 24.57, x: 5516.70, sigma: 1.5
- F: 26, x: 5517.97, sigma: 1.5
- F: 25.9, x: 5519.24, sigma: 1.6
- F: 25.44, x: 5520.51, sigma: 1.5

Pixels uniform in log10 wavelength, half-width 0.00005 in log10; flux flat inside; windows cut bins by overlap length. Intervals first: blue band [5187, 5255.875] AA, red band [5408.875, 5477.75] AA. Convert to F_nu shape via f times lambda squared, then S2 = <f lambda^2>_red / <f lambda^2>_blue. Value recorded 1.38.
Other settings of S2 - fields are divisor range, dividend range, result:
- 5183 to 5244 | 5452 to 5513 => 1.52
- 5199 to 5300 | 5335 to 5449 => 1.24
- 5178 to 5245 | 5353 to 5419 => 1.45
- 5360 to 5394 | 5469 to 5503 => 1.07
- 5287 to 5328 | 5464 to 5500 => 1.14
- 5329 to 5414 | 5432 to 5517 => 1.09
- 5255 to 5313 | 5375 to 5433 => 1.16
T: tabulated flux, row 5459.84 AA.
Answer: 24.54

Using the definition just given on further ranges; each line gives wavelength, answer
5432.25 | 21.24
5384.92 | 22.51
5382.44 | 22.66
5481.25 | 20.78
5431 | 21.93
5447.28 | 18.65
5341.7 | 18.14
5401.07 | 21.71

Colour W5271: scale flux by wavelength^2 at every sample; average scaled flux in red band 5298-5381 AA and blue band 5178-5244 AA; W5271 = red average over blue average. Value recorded 1.40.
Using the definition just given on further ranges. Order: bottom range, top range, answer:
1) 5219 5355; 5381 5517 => 1.17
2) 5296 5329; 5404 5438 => 1.08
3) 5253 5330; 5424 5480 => 1.17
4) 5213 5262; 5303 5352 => 1.10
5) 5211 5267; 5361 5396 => 1.20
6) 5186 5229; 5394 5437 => 1.51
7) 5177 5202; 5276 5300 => 1.60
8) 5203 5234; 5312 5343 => 1.29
